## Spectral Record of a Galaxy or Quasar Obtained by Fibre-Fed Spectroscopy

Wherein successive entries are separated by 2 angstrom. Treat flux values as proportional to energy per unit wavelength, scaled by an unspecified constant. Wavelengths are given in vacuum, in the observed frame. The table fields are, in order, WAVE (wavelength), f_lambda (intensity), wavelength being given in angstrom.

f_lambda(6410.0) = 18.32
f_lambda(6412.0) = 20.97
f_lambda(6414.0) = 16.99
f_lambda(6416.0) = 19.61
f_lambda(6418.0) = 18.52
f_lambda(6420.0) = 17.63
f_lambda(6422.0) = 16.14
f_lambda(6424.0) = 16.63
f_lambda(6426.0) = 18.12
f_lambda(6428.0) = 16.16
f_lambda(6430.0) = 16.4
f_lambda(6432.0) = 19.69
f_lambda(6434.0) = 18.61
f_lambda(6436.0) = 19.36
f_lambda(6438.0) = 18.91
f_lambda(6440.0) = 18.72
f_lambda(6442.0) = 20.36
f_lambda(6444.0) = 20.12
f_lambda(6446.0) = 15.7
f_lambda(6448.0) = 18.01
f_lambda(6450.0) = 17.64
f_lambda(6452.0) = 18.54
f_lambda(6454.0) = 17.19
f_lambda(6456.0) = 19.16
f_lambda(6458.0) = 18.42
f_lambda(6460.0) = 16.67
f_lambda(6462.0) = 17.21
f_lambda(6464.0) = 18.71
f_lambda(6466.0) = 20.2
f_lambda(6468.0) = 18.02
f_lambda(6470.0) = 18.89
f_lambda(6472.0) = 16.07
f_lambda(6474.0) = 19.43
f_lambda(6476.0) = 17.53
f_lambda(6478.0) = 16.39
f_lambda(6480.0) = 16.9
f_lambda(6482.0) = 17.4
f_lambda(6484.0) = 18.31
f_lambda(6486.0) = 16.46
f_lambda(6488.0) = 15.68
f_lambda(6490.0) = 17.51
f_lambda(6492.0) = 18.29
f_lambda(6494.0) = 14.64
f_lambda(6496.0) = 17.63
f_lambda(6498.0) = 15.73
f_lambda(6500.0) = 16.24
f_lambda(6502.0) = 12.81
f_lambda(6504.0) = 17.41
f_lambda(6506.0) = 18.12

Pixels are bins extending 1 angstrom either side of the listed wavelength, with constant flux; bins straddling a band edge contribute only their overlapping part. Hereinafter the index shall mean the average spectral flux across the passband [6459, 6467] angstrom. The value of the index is 18.2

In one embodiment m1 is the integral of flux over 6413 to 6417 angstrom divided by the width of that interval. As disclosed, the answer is 18.3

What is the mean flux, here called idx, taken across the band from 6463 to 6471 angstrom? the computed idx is 19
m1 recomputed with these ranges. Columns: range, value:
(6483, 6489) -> 16.8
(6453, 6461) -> 17.9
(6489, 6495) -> 16.8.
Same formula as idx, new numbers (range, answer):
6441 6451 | 18.4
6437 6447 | 18.8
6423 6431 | 16.8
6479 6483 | 17.1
